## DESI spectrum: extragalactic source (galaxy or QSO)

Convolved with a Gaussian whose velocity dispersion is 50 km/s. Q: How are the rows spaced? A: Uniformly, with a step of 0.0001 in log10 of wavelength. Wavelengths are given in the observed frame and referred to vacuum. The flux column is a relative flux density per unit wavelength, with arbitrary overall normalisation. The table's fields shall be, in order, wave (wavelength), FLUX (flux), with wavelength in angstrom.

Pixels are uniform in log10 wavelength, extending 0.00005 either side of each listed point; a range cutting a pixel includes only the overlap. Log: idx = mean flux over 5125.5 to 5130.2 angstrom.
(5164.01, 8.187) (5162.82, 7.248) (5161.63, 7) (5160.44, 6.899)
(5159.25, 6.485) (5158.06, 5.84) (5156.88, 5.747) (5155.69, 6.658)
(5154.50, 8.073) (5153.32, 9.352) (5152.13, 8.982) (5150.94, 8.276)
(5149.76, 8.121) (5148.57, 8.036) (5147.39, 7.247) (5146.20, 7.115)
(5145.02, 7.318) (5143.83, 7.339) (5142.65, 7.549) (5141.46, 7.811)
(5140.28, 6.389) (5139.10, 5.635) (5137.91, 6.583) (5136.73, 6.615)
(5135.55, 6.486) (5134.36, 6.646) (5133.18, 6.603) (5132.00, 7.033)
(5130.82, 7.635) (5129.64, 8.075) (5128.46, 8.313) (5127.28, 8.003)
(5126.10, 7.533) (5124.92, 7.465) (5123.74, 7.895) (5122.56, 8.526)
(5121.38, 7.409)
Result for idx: 7.98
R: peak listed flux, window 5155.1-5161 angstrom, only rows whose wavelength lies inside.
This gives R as 6.899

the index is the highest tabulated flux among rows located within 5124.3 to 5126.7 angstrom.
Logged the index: 7.533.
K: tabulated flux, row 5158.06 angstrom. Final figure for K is 5.84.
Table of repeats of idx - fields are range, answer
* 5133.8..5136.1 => 6.54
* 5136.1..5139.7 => 6.28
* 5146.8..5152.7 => 8.13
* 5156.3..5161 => 6.24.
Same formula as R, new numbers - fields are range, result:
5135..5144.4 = 7.811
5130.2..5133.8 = 7.635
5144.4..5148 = 7.318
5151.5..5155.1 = 9.352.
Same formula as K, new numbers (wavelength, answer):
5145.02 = 7.318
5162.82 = 7.248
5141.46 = 7.811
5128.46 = 8.313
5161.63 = 7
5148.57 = 8.036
